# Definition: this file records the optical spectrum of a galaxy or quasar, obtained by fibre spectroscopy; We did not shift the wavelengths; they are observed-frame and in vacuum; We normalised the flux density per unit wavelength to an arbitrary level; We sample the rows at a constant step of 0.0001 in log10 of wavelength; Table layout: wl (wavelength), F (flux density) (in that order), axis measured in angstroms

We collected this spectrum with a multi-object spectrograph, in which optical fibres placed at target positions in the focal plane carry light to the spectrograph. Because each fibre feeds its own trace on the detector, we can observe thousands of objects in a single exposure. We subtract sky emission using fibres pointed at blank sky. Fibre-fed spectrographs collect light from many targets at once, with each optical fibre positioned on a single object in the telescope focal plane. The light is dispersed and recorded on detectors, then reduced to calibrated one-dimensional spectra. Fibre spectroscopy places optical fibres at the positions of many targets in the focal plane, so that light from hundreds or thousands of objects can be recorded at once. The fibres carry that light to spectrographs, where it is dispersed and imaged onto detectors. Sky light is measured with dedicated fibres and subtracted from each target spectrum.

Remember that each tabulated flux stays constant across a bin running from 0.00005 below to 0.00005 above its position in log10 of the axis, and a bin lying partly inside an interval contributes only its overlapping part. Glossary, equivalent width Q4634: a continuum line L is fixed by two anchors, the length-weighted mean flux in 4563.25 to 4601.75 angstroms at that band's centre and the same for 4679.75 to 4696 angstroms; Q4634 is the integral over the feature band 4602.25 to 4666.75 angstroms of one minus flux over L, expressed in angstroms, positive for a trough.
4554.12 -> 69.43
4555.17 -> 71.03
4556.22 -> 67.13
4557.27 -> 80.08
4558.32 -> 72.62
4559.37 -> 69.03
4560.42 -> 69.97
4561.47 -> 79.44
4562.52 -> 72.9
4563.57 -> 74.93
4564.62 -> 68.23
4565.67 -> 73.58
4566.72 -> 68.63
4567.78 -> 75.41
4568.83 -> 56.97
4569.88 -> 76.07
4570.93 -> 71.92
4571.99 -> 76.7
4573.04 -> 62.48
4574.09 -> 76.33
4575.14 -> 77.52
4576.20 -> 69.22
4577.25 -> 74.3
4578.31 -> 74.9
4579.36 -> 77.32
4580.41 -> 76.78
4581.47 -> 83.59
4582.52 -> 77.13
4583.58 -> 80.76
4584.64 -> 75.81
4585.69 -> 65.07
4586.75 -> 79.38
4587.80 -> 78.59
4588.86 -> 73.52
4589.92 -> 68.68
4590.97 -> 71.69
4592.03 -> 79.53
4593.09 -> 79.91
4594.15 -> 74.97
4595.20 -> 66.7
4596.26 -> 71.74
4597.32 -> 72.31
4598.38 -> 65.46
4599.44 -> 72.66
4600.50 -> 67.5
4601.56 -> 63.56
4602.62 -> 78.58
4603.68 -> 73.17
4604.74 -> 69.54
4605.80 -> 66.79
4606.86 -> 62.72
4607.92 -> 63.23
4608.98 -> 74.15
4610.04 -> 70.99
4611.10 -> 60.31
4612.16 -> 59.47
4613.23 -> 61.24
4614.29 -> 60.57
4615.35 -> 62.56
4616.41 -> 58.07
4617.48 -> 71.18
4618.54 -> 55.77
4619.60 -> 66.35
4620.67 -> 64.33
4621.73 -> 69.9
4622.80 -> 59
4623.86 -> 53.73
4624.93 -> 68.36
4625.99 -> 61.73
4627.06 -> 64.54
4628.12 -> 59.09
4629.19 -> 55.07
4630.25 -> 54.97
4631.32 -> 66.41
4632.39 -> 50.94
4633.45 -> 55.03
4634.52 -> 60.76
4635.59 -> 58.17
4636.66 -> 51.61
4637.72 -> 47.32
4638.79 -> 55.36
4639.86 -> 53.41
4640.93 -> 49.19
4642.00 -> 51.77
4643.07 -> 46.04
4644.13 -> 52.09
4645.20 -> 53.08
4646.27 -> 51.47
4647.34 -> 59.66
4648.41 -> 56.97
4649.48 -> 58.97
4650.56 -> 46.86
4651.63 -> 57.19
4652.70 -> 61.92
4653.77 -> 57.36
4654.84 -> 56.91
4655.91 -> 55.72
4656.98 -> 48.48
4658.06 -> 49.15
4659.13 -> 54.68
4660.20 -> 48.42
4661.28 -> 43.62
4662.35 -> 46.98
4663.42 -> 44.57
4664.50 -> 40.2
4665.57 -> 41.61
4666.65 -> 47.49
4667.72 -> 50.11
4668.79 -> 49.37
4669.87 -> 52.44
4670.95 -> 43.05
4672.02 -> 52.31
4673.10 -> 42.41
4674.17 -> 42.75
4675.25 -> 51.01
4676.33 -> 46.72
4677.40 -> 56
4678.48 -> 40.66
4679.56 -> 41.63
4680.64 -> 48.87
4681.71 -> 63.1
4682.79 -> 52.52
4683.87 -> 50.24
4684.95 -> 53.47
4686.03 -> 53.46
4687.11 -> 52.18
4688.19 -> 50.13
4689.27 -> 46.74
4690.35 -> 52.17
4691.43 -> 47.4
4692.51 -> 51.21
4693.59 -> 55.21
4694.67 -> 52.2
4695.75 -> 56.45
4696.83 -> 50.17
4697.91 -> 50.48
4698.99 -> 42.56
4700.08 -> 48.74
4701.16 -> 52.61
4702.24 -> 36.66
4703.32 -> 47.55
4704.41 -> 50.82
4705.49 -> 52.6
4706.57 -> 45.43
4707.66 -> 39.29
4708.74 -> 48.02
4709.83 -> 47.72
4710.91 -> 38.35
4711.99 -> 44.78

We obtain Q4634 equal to 5.6 angstroms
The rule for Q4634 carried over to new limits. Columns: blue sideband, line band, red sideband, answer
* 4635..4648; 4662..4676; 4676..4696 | 1.4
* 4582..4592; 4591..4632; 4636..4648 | -0.9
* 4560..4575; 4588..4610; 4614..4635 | -1.7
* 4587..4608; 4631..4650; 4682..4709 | 2.3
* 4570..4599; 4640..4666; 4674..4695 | 2.9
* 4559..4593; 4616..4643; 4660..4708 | 1.4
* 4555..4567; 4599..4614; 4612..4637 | -0.8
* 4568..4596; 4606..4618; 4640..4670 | 0.1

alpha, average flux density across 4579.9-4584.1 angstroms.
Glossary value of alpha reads 79.5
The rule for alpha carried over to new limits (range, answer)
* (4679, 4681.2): 45.5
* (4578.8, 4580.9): 77.3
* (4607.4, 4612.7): 65.6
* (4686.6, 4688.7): 51.1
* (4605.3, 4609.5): 66.7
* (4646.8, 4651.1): 55.5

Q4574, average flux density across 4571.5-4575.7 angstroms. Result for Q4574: 73.3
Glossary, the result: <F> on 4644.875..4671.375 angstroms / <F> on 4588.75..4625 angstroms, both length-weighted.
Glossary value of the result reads 0.76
